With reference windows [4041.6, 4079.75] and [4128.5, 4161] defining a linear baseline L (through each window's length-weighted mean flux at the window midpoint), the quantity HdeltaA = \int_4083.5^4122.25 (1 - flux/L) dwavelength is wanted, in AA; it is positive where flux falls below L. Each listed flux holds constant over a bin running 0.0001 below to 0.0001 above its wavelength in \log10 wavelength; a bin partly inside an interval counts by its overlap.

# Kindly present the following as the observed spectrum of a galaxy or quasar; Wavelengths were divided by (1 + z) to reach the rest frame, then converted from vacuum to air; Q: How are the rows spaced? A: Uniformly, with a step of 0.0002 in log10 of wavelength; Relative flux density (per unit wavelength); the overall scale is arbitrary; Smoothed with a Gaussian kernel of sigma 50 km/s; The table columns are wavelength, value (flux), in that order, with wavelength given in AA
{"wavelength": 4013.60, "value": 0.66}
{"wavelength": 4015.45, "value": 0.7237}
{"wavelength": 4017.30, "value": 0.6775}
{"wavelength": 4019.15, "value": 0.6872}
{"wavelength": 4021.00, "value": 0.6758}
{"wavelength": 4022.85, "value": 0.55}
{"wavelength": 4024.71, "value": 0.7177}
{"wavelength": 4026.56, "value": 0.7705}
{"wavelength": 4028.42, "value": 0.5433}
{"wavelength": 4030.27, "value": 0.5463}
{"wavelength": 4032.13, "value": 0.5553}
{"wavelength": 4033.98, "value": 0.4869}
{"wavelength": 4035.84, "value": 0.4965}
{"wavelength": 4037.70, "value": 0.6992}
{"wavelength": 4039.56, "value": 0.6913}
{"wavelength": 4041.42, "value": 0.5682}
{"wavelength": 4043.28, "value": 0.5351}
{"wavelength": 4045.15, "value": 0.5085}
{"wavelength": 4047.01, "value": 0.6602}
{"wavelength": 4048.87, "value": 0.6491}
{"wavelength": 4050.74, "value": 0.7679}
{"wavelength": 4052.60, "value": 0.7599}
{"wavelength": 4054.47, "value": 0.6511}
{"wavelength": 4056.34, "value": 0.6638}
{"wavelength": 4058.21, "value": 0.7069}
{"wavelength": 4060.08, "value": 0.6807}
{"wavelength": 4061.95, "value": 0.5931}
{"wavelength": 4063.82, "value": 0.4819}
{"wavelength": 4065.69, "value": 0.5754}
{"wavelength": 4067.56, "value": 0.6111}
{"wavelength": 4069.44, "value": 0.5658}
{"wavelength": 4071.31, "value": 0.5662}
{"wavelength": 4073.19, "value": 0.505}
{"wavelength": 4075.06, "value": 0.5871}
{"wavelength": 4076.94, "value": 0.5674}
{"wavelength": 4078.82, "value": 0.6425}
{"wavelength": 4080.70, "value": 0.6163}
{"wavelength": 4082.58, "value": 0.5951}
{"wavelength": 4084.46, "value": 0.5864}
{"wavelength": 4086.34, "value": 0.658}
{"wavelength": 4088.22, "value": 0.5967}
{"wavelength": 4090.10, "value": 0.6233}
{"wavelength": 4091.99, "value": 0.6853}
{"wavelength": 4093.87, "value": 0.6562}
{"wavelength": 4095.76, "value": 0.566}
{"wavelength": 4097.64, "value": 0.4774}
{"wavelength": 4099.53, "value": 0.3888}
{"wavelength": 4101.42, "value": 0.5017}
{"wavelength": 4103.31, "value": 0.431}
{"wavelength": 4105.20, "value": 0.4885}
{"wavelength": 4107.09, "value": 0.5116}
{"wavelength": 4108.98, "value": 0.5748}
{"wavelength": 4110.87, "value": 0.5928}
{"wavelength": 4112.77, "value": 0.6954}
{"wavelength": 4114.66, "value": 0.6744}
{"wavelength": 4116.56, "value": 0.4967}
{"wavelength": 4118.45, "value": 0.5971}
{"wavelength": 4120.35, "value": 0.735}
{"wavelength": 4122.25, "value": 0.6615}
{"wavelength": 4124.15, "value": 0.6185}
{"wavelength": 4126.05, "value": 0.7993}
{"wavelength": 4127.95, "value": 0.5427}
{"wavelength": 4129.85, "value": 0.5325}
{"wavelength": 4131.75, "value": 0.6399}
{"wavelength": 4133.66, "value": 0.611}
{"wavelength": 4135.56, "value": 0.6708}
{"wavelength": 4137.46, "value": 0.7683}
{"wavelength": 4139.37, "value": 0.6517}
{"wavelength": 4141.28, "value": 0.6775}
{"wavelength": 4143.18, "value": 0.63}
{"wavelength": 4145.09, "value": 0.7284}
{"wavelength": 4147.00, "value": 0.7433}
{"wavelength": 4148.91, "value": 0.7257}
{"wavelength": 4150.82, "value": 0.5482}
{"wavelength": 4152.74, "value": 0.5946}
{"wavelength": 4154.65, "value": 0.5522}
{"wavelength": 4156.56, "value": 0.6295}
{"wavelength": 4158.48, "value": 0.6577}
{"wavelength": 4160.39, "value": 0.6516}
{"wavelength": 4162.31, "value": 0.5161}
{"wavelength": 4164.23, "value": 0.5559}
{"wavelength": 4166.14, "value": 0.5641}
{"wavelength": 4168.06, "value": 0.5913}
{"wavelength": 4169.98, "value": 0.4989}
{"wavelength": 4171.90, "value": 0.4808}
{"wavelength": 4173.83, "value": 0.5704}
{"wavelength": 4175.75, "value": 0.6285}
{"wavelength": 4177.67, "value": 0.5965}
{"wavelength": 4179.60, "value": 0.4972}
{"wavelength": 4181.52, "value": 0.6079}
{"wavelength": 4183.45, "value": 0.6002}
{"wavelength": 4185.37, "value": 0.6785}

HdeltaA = 3.13 AA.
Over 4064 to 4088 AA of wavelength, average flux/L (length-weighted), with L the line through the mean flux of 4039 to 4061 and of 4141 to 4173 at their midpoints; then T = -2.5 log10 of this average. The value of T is 0.10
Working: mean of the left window 0.653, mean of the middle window 0.587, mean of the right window 0.607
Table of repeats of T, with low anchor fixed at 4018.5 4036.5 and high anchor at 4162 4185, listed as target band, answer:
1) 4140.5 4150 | -0.22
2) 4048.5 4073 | -0.07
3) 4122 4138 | -0.13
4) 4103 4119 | 0.03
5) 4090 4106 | 0.10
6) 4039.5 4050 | 0.00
